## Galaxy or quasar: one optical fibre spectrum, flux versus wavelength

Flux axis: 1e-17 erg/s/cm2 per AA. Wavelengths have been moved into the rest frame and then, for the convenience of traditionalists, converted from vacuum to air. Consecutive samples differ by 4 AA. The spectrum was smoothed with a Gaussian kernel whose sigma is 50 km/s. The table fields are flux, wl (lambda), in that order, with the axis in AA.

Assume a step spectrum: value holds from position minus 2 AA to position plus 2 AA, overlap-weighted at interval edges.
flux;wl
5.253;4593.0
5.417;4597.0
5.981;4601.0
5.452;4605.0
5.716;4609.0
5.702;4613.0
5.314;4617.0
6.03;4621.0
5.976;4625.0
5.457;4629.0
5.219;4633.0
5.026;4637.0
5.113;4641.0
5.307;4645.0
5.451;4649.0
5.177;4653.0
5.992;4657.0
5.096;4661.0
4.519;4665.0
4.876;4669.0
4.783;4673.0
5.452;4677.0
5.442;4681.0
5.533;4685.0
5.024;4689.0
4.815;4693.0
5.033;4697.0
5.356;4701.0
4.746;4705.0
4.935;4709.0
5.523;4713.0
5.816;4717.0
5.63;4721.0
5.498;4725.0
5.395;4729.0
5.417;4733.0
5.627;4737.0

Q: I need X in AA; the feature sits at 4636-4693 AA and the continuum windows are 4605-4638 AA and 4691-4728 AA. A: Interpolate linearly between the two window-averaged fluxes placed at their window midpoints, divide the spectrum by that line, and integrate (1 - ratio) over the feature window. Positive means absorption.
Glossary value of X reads 2.4 AA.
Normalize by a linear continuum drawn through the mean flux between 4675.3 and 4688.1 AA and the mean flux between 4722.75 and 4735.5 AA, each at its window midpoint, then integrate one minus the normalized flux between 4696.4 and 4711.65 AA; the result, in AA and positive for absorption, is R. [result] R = 1.1 AA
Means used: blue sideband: 5.44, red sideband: 5.45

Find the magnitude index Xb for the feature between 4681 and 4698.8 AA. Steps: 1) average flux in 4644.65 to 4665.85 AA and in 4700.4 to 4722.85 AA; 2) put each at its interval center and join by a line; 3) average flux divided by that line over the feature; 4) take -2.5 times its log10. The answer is 0.04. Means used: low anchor 5.29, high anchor 5.33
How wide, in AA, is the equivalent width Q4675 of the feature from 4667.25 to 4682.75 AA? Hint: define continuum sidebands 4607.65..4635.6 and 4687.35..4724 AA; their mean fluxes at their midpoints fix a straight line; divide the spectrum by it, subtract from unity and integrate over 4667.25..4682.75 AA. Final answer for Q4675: 0.6 AA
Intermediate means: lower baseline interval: 5.62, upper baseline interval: 5.22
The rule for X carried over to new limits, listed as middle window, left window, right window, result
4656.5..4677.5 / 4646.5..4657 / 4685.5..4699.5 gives 1.0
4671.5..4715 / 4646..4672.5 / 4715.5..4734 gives 1.7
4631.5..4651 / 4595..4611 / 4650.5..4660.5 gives 1.1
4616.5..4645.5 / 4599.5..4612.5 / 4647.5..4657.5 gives 0.7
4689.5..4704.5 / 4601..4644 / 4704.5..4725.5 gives 1.1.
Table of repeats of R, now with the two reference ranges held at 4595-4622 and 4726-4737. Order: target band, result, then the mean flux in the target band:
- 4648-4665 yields 0.8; 5.32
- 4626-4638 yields 0.6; 5.31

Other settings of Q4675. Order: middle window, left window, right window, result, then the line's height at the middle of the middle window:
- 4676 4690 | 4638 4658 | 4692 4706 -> -0.7 AA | 5.12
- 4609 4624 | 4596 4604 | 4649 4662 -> -0.2 AA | 5.63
